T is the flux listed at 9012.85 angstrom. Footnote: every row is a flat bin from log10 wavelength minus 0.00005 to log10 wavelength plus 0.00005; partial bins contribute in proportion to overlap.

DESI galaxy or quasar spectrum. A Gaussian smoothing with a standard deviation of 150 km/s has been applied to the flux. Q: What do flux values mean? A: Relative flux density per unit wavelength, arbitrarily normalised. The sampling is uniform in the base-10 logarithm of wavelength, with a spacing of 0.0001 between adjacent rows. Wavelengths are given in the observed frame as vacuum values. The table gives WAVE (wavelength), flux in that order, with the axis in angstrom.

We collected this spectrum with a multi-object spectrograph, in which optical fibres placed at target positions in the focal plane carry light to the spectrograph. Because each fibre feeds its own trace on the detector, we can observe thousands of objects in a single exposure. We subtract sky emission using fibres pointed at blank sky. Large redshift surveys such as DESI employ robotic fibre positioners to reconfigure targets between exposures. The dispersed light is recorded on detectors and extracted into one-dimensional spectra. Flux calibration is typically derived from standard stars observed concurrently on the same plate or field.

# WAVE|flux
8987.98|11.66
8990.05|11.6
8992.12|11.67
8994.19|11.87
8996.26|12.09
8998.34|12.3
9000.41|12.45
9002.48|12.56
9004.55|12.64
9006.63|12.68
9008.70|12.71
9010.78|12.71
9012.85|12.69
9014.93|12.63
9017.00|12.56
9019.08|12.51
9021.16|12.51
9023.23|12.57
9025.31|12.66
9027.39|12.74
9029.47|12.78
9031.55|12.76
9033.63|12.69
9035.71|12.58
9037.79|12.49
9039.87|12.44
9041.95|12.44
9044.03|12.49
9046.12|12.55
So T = 12.69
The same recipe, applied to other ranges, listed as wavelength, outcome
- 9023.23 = 12.57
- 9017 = 12.56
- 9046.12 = 12.55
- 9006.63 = 12.68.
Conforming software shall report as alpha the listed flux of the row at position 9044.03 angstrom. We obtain 12.49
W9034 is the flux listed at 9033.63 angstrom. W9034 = 12.69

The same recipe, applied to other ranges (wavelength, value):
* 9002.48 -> 12.56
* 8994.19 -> 11.87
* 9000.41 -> 12.45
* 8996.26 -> 12.09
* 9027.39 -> 12.74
